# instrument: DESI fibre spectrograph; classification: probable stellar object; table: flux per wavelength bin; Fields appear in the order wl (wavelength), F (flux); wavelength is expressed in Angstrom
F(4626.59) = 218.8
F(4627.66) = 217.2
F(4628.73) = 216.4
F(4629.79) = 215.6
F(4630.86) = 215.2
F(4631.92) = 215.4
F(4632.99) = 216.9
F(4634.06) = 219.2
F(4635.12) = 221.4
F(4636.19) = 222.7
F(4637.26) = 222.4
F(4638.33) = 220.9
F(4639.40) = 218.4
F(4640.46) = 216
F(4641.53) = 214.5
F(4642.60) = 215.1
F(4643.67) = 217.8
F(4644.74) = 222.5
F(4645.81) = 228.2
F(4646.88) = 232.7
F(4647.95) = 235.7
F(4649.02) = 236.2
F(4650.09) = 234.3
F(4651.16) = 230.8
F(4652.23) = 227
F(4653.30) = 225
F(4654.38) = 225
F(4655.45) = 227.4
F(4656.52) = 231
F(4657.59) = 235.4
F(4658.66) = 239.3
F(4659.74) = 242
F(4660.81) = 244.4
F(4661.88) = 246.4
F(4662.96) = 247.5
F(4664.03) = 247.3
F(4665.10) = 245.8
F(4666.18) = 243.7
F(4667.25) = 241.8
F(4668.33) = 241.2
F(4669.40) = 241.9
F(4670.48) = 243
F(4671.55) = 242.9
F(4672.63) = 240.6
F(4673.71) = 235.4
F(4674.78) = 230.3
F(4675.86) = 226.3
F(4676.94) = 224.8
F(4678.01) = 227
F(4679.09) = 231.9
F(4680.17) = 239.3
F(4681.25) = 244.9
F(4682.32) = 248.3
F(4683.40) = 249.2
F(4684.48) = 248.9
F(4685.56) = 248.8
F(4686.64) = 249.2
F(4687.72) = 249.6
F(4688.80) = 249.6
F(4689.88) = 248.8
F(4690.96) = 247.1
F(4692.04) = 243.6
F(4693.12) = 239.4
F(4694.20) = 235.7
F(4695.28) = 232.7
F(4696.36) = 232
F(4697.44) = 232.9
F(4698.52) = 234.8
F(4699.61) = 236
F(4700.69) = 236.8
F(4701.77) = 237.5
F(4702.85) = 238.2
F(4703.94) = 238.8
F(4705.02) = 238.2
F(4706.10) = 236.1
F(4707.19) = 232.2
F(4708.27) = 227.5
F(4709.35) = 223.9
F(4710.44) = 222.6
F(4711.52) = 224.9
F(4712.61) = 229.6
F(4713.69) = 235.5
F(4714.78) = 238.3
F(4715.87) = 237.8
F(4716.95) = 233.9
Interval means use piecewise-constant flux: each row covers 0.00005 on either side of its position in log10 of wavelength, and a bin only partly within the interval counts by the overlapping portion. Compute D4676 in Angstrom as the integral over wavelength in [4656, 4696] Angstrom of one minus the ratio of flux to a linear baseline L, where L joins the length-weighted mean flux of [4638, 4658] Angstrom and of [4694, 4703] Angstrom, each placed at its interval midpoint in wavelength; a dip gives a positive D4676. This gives -1.7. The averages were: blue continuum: 226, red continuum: 235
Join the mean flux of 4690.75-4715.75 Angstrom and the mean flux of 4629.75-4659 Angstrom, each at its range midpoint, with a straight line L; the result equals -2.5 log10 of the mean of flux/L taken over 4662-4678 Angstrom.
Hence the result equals -0.05 mag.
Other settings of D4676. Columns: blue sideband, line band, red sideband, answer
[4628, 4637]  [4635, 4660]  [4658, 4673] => 0.31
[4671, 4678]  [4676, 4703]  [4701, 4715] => -0.84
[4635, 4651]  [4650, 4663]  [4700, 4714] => -0.50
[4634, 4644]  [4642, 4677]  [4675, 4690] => -0.83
